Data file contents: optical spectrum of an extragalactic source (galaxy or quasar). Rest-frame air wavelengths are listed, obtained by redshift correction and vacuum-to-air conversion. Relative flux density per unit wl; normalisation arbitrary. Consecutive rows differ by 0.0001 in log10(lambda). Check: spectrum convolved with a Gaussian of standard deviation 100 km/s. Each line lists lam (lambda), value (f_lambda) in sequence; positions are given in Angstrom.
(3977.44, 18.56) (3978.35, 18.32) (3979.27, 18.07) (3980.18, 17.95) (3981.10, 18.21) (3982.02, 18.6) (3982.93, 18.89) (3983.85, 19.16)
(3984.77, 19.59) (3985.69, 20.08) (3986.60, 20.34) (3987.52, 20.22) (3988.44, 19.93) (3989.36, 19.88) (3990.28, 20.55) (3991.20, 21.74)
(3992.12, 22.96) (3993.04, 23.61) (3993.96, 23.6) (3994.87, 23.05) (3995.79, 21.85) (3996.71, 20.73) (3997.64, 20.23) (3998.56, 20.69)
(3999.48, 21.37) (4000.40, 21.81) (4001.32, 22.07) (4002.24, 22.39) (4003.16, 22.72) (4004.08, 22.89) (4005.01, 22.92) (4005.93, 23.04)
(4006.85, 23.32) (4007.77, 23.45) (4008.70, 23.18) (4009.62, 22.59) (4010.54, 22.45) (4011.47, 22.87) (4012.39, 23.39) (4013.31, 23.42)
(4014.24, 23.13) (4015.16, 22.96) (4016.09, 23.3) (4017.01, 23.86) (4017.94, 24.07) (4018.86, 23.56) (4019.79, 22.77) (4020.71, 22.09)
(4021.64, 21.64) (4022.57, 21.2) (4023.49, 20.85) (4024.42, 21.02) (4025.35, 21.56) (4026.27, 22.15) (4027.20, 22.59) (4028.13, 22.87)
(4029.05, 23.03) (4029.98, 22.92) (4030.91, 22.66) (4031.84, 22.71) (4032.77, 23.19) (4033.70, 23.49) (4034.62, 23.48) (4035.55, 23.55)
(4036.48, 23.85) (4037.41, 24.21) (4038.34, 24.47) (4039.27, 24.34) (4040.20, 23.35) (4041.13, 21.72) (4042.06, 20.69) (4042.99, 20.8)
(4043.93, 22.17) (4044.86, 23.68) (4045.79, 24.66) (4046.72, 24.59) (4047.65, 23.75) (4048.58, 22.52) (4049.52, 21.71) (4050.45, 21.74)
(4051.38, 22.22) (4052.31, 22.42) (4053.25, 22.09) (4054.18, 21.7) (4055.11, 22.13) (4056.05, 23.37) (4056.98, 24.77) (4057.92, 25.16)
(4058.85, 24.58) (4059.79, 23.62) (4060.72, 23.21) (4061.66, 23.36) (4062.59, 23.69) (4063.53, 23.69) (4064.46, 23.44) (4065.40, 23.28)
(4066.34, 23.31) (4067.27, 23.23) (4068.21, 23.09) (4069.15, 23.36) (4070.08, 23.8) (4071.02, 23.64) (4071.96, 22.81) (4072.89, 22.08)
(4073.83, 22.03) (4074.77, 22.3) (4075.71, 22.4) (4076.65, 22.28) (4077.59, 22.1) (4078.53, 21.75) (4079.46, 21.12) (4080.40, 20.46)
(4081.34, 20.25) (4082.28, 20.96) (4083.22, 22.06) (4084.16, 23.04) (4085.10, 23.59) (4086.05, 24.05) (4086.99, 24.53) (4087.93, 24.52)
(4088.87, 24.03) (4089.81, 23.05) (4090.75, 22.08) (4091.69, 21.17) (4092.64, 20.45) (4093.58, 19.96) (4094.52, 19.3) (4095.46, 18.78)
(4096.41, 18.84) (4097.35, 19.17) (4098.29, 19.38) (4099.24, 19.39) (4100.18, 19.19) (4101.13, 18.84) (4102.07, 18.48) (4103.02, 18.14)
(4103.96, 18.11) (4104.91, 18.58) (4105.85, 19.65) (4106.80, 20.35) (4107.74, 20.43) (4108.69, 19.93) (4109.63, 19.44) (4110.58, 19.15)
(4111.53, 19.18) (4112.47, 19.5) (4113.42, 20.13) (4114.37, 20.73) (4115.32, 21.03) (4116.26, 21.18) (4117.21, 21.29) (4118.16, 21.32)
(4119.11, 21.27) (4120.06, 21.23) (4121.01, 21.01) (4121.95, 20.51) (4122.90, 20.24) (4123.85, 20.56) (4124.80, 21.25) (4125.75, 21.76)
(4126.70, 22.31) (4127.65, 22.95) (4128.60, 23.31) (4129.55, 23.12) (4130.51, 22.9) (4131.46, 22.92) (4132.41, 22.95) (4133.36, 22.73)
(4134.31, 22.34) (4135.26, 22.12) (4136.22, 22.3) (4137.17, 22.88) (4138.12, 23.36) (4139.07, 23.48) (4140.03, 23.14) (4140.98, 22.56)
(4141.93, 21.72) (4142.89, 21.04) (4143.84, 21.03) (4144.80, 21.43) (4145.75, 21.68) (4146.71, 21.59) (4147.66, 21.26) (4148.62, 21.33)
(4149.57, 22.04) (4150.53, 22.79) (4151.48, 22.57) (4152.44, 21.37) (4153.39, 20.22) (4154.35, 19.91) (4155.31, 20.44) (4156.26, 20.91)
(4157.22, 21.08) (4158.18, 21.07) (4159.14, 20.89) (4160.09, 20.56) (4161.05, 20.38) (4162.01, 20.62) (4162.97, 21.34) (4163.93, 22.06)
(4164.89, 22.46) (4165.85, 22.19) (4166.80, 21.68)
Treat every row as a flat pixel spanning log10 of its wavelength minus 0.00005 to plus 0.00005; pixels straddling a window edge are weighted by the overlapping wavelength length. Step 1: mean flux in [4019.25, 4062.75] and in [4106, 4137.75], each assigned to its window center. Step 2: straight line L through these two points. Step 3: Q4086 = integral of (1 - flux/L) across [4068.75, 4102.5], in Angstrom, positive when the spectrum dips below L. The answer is 0.8 Angstrom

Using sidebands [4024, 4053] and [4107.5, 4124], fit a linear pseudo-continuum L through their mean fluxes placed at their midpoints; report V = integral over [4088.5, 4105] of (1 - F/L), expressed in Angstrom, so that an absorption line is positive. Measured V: 1.0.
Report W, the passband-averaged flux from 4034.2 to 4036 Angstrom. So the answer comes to 23.5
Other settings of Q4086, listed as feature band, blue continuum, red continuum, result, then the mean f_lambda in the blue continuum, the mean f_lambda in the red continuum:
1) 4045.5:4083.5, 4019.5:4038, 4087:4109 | -2.6 Angstrom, 22.6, 20.2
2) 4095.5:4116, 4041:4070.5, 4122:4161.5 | 2.7 Angstrom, 23.1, 21.8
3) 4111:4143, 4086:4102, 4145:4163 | -1.2 Angstrom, 20.8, 21.2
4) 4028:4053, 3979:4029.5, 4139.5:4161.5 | -1.5 Angstrom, 21.8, 21.4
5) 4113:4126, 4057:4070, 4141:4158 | 0.7 Angstrom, 23.7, 21.3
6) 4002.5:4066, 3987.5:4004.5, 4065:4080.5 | -2.3 Angstrom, 21.7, 22.6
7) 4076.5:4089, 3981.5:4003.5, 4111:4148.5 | -0.6 Angstrom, 21.1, 21.7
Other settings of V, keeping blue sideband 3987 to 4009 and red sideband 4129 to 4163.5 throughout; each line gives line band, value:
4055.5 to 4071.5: -1.3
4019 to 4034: -0.2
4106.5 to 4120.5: 0.9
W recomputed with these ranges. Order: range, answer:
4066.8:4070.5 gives 23.4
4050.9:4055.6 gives 22.1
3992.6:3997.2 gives 22.6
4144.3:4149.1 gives 21.5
